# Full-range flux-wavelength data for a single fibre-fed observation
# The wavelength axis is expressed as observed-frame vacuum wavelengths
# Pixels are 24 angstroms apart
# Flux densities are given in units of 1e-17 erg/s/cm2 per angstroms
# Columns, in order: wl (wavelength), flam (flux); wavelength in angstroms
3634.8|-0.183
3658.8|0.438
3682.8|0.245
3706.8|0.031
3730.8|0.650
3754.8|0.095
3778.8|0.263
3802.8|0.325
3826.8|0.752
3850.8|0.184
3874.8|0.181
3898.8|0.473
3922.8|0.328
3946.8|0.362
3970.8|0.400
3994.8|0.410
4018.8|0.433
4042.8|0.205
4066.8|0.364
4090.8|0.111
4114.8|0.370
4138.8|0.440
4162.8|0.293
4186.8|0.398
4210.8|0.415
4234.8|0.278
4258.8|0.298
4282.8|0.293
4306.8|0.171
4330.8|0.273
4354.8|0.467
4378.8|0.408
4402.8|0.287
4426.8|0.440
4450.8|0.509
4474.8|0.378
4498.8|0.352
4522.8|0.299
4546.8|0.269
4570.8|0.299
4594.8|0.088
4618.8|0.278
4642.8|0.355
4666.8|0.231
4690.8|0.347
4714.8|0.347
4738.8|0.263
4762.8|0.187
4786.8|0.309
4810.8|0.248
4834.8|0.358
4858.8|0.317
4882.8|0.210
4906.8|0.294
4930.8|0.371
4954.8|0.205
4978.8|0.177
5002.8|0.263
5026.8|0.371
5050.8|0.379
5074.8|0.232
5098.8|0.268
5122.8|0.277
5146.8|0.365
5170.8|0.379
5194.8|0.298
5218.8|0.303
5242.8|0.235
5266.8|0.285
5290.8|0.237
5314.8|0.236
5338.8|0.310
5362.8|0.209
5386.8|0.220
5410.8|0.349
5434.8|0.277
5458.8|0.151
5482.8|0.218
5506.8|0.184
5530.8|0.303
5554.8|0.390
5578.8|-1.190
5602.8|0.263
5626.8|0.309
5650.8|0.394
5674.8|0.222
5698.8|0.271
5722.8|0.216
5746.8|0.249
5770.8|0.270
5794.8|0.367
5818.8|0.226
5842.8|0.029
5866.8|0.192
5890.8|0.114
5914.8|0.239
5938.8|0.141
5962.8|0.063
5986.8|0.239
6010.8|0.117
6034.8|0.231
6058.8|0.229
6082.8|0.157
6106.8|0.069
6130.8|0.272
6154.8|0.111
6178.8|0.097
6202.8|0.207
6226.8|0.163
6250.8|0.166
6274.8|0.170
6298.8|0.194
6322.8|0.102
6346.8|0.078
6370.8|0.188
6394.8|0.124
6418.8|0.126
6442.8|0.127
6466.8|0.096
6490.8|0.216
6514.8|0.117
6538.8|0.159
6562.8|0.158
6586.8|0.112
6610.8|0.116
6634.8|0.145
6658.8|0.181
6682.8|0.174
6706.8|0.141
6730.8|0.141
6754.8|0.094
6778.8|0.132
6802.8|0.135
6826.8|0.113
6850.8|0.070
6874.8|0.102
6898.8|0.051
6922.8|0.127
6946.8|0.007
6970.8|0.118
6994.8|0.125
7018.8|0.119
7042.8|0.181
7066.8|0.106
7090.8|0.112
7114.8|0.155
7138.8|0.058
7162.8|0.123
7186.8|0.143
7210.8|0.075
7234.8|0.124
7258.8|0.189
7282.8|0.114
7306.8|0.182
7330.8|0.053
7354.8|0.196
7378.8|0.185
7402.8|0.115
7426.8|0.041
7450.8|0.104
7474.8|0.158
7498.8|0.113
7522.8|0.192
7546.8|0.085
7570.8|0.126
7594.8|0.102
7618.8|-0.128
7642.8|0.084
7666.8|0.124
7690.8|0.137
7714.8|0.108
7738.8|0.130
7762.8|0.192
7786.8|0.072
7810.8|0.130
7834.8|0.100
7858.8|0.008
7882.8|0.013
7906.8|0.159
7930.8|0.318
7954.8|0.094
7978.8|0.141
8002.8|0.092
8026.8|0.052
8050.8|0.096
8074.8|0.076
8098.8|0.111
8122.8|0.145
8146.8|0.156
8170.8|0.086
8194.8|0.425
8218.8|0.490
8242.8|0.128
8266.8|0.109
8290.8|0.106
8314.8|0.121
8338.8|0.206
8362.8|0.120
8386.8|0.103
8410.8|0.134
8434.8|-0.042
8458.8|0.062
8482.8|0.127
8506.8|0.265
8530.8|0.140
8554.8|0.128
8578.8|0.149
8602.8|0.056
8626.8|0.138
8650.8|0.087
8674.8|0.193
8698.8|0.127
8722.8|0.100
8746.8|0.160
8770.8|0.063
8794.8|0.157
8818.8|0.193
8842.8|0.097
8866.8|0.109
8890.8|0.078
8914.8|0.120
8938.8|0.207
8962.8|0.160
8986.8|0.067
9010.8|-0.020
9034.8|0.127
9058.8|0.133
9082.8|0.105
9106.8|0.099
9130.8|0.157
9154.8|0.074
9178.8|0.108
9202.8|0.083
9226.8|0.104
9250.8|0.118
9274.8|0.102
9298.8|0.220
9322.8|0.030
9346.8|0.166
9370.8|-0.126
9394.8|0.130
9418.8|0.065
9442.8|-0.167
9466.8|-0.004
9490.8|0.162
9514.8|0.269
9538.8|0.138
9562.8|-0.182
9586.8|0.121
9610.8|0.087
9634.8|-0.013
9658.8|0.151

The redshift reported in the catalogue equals 1.20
